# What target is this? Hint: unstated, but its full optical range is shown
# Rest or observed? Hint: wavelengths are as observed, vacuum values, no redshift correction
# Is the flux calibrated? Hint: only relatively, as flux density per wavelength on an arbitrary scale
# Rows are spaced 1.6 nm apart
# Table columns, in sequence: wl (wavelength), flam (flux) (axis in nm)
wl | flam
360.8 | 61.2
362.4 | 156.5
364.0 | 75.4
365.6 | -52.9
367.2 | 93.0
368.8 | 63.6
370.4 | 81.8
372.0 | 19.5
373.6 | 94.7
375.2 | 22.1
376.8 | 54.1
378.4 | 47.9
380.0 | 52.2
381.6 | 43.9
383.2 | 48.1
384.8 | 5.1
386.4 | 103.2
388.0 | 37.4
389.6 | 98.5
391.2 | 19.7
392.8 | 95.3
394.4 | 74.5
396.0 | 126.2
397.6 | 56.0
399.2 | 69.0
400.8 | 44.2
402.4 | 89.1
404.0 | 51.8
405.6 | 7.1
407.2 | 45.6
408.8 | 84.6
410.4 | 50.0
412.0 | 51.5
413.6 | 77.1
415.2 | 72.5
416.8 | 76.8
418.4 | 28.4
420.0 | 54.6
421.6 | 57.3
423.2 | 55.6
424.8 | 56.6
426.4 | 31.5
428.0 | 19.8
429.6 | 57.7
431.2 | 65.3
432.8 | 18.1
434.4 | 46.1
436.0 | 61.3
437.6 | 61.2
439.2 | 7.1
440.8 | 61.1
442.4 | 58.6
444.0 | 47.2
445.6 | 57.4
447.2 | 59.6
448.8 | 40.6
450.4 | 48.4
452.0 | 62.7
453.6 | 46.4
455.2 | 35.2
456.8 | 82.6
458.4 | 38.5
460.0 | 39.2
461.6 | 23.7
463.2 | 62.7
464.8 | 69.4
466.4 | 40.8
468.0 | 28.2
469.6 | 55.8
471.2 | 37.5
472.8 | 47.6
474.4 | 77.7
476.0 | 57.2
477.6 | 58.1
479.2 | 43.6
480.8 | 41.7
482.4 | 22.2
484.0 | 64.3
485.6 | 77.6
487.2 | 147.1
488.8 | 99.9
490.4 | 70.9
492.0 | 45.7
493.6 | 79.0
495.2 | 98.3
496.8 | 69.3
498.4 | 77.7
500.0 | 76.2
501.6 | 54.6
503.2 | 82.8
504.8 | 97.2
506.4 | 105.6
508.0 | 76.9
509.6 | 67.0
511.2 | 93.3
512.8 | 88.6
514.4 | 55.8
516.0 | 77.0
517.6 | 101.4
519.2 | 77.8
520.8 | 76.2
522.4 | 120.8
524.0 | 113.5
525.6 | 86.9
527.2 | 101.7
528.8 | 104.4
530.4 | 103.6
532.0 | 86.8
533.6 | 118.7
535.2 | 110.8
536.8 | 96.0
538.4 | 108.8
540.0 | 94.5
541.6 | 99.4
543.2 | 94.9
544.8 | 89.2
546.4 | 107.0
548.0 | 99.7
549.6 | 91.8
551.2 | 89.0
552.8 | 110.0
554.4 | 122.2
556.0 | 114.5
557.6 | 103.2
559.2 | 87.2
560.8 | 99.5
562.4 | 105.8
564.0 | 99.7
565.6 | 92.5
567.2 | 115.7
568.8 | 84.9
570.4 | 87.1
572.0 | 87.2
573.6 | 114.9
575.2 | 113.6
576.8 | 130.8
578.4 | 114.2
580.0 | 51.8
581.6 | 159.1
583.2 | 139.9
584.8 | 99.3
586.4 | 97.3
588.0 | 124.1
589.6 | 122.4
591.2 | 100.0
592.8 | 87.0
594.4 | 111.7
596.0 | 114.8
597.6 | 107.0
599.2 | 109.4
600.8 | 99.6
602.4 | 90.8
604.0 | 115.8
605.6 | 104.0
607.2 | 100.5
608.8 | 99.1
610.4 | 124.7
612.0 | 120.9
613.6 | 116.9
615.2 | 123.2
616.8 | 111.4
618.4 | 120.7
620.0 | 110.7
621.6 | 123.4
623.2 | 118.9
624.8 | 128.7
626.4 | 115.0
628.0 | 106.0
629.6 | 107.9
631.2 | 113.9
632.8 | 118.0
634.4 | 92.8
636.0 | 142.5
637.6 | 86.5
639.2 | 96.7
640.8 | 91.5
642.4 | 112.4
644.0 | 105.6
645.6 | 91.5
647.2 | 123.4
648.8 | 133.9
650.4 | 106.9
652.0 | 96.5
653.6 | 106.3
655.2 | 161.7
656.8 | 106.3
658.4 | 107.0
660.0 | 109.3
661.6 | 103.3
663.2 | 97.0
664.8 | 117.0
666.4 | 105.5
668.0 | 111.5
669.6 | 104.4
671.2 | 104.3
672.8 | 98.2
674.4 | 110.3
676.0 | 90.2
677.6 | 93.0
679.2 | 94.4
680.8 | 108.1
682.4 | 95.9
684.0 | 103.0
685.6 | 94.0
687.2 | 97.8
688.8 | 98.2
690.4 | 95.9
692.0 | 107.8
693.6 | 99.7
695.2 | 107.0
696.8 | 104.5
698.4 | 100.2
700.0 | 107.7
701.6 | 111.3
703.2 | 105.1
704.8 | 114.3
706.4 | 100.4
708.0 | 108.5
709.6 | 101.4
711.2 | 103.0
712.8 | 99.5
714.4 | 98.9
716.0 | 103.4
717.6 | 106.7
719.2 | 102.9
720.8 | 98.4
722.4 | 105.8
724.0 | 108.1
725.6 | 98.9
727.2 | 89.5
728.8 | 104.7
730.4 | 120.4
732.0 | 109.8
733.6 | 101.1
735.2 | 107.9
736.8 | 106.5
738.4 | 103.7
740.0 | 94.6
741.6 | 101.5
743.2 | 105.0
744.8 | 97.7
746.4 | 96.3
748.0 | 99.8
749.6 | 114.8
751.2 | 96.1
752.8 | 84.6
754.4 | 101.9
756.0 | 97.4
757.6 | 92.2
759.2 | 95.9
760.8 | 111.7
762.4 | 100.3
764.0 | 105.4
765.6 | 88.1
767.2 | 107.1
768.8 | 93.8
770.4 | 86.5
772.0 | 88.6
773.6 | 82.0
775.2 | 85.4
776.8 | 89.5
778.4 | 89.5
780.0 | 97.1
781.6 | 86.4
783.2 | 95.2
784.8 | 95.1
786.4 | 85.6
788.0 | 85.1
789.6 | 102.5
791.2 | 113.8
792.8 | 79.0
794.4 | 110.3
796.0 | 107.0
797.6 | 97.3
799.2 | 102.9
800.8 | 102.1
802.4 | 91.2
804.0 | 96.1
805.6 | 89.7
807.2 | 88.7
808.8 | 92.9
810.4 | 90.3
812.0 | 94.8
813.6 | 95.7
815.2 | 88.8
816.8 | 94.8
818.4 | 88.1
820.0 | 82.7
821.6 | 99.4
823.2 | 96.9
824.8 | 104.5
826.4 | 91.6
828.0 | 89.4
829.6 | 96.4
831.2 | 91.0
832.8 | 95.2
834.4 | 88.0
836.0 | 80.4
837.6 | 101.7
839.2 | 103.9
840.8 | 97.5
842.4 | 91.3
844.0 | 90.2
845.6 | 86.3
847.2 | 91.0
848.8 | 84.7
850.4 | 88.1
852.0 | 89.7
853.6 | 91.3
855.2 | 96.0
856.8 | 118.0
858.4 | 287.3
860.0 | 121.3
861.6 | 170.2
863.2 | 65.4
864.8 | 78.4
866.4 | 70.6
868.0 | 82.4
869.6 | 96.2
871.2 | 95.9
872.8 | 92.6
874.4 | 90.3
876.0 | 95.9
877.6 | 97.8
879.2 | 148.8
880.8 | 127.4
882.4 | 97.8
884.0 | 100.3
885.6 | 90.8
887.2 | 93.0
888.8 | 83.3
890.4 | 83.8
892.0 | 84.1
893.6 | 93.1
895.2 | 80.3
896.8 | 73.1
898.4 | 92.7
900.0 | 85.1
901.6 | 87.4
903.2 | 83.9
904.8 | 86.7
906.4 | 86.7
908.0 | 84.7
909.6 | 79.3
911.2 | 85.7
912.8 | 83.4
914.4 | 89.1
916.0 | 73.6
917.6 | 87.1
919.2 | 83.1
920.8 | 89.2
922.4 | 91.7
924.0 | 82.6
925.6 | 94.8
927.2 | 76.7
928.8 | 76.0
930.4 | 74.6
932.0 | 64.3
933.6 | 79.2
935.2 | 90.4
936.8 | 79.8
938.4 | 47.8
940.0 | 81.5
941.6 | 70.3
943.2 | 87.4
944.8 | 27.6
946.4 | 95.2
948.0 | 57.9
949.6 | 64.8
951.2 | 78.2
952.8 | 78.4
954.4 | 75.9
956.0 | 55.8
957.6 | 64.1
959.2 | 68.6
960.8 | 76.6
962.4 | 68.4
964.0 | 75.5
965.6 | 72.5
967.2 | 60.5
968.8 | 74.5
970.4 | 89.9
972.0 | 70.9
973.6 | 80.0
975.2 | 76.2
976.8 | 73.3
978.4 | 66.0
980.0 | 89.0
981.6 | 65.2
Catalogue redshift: 0.31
